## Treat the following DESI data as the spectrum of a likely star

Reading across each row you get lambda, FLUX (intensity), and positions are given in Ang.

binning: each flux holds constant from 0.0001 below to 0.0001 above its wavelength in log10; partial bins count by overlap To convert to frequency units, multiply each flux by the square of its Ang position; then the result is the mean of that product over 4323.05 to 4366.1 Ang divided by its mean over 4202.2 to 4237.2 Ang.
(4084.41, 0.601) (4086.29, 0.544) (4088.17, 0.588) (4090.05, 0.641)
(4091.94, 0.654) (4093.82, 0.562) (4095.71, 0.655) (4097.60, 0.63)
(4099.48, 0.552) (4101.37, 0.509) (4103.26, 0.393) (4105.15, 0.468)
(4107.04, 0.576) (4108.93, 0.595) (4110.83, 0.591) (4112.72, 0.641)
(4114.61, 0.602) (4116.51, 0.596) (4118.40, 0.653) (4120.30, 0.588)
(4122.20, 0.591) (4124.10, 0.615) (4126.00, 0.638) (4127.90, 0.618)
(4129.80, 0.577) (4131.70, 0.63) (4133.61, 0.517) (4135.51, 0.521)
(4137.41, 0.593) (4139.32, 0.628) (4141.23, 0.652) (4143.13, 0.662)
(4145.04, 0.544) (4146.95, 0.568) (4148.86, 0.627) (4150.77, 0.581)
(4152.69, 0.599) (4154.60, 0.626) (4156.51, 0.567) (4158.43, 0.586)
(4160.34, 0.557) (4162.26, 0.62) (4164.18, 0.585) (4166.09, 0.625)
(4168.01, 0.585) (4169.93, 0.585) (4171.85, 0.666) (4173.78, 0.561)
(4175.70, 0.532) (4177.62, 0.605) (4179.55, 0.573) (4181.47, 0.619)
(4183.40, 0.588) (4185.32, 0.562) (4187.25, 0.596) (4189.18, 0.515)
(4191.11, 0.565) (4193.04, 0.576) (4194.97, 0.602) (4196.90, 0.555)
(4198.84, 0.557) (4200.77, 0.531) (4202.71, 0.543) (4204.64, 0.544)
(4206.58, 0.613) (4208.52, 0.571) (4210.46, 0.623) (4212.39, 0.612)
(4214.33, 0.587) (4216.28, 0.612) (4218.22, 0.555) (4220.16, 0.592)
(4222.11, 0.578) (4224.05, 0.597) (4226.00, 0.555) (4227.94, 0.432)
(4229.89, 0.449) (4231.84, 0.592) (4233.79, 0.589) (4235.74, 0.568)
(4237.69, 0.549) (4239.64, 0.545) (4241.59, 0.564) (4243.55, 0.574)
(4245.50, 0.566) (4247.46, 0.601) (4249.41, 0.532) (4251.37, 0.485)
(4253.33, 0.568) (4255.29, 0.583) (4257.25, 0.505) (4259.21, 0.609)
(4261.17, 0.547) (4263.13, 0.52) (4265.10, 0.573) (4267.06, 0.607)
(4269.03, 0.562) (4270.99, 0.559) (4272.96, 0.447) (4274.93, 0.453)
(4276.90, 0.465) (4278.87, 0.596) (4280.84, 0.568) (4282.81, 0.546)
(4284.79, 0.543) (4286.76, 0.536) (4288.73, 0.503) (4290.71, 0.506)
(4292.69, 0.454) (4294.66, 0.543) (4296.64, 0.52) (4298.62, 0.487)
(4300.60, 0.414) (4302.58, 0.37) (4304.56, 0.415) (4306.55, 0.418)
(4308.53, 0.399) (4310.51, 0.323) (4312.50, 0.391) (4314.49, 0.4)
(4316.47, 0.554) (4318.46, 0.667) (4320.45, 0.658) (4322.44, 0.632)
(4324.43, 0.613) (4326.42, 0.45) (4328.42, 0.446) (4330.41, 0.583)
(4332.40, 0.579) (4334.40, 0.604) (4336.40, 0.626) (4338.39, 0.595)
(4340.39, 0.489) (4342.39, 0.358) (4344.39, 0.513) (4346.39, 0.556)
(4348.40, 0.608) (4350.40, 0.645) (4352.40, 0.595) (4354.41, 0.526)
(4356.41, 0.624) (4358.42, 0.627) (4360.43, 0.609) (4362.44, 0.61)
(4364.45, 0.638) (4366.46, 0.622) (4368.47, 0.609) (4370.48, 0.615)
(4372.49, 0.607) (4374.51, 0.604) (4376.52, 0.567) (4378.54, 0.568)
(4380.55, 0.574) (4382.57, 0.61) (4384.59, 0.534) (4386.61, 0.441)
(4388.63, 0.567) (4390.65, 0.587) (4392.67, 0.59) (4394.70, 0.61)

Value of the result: 1.06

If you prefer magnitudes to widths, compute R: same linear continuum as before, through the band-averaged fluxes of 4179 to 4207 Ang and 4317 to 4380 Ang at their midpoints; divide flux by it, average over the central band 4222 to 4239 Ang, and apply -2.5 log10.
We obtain 0.05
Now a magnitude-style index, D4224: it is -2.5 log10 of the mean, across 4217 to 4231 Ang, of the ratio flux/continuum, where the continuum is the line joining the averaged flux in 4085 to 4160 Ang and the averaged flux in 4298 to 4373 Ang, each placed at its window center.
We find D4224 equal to 0.05 mag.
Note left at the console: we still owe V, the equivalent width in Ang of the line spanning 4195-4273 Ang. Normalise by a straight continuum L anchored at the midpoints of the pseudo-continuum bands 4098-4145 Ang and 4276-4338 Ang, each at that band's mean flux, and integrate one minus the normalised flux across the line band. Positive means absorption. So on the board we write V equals -3.1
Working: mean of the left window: 0.584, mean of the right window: 0.511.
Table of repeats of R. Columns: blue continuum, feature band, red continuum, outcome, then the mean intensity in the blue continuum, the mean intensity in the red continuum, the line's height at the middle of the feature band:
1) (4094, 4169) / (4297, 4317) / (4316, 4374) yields 0.36 mag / 0.589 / 0.582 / 0.583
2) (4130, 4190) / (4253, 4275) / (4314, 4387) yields 0.06 mag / 0.59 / 0.574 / 0.581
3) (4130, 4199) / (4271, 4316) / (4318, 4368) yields 0.23 mag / 0.587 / 0.578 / 0.581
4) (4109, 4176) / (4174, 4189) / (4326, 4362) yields 0.02 mag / 0.598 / 0.56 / 0.591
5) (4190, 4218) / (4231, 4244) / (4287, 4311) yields -0.07 mag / 0.577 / 0.451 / 0.533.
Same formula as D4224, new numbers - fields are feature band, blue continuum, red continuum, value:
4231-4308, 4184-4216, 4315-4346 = 0.074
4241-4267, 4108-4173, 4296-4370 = 0.009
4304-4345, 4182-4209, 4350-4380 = 0.164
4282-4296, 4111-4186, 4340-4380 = 0.134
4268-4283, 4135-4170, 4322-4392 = 0.114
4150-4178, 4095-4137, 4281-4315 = -0.083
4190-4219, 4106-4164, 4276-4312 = -0.061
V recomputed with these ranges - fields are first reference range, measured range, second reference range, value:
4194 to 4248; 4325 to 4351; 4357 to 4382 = 2.4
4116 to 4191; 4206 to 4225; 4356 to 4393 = 0.0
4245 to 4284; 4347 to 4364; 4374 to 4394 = -1.4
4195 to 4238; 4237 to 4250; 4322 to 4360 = 0.0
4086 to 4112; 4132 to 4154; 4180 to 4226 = -0.7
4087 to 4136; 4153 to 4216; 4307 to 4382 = -0.6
